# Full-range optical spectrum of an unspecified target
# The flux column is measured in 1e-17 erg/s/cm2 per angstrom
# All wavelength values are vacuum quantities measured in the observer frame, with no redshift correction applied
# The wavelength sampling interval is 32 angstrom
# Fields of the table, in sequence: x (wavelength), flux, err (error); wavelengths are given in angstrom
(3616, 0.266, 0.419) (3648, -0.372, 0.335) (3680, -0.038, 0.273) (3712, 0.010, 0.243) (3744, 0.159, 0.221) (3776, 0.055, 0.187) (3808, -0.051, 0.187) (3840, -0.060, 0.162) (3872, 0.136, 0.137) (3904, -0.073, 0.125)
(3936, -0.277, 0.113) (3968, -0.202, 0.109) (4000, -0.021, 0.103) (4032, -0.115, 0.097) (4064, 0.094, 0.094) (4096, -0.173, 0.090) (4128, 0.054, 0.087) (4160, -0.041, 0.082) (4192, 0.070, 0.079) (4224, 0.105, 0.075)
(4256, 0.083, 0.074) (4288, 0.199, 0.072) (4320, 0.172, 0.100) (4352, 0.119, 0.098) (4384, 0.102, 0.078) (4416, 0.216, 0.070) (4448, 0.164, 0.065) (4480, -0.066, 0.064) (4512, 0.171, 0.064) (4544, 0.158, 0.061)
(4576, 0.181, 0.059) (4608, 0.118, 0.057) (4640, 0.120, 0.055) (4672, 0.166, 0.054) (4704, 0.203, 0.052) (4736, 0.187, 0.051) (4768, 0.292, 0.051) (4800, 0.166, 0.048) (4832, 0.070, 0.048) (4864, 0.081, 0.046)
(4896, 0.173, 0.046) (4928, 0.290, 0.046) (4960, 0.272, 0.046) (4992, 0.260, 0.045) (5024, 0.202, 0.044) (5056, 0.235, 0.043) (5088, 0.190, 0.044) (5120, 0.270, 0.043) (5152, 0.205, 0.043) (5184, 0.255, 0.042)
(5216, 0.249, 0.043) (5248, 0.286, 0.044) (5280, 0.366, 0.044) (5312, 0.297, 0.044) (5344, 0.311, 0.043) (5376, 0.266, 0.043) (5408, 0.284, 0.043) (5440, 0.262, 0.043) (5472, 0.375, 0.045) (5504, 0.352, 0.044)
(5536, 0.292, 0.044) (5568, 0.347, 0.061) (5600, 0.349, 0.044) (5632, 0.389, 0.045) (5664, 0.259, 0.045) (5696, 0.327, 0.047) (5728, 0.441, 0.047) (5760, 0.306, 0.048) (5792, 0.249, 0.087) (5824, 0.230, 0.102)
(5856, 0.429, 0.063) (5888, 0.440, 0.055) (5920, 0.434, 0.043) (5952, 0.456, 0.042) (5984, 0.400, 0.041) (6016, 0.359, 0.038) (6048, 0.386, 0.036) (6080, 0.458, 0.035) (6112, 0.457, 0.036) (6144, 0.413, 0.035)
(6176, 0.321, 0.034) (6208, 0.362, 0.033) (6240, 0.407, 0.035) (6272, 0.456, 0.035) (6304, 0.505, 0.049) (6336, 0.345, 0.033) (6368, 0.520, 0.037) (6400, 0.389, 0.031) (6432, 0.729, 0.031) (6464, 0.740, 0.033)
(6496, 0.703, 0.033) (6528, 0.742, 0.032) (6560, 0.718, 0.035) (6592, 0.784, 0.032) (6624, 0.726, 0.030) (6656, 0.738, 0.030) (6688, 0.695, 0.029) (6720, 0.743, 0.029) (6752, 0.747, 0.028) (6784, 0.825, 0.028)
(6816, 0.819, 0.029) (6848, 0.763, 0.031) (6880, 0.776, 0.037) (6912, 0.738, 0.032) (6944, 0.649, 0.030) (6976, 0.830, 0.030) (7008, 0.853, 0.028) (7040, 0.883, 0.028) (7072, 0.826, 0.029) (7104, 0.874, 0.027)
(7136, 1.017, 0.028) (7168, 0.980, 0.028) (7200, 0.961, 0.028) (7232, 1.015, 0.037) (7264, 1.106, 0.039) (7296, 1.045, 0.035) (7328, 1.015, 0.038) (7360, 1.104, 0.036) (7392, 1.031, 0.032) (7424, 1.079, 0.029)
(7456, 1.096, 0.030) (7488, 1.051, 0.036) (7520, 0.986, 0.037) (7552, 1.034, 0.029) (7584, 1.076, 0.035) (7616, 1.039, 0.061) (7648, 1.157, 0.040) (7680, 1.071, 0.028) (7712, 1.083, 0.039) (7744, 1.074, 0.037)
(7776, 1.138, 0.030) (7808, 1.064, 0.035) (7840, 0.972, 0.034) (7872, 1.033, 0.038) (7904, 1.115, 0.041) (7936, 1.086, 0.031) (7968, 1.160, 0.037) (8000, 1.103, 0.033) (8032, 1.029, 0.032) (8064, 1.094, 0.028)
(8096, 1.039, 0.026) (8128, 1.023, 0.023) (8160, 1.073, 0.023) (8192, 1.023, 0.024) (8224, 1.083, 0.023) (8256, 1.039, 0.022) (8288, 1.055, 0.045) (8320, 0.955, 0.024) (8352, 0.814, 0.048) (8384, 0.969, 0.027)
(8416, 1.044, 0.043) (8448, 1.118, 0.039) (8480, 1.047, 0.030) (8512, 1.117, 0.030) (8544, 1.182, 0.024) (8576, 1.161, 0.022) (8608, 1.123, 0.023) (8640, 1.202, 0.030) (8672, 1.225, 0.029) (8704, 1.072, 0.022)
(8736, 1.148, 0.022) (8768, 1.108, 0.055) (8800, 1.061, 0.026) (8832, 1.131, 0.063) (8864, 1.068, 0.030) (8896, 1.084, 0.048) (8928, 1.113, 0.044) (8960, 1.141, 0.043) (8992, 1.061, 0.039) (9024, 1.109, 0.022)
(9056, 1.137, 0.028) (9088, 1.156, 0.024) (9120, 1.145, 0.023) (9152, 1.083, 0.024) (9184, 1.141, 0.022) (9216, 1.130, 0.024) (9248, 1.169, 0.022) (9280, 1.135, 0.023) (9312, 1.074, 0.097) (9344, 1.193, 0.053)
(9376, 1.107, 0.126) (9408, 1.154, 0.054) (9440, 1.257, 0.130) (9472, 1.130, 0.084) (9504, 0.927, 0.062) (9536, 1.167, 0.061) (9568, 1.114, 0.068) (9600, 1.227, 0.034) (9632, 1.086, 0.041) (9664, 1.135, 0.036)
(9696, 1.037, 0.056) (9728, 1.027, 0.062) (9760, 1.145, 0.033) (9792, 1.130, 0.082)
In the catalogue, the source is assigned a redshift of 0.61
